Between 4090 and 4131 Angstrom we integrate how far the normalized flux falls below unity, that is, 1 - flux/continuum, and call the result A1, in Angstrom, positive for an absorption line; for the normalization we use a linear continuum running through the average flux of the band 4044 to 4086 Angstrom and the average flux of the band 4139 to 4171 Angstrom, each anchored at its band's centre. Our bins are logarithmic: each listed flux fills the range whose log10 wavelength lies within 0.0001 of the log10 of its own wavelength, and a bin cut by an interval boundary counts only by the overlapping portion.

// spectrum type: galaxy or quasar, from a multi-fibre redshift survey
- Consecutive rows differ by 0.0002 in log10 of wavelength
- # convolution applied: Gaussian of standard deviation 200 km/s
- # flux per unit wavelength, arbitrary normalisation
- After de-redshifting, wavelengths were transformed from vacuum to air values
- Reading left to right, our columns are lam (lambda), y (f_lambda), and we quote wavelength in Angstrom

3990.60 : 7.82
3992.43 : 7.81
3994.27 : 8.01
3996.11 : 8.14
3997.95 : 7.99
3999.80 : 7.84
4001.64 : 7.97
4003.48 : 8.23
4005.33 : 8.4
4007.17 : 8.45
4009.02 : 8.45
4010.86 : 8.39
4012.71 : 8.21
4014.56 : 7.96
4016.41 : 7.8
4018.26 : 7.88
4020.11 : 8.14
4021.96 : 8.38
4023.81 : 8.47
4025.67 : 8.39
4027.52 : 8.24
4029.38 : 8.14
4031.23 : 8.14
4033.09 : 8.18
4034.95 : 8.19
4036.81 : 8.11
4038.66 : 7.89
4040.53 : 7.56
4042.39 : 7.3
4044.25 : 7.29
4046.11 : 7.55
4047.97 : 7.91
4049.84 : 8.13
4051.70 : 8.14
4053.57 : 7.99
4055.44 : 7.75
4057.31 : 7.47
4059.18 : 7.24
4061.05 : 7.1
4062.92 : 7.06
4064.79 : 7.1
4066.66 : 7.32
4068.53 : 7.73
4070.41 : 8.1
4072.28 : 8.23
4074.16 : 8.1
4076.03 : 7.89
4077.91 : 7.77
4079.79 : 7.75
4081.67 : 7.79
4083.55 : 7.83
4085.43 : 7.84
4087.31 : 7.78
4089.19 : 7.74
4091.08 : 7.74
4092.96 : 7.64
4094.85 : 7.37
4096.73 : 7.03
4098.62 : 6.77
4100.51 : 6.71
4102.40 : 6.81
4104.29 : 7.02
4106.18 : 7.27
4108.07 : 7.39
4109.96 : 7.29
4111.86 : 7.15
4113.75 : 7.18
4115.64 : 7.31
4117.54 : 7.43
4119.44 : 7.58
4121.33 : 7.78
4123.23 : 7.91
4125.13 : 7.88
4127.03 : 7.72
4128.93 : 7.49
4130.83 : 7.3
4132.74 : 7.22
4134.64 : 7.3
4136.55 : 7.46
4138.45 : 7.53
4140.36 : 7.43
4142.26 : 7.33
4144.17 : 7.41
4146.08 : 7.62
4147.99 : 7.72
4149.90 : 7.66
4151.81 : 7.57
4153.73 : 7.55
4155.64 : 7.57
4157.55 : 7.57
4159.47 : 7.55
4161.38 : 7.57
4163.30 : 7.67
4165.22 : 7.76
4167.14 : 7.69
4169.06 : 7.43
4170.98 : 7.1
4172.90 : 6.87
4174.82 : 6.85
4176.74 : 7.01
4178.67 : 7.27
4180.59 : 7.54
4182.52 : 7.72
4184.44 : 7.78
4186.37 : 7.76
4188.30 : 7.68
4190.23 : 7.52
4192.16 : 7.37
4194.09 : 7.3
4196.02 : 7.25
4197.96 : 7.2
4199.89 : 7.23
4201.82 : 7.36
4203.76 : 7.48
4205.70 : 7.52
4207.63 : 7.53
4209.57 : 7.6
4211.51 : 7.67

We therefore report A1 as 1.46 Angstrom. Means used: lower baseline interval 7.71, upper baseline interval 7.55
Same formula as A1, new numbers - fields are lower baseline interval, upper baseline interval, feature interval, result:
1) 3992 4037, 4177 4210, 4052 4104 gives 2.4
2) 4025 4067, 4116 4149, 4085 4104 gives 0.8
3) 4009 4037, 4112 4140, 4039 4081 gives 1.4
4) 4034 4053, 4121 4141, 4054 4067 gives 0.7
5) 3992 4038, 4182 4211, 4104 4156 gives 1.7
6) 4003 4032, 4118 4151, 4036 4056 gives 0.7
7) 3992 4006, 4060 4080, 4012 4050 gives -0.6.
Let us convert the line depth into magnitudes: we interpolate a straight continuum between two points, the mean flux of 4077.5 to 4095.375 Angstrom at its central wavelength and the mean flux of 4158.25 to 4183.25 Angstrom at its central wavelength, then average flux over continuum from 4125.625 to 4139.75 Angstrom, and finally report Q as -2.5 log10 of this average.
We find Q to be 0.01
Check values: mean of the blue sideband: 7.73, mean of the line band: 7.44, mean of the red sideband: 7.38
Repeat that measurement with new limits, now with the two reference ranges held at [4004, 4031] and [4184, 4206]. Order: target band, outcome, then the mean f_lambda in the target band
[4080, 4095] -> 0.03 mag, 7.74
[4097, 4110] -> 0.12 mag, 7.02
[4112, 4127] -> 0.03 mag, 7.57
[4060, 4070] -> 0.10 mag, 7.31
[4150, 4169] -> 0.00 mag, 7.6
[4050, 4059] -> 0.04 mag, 7.81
